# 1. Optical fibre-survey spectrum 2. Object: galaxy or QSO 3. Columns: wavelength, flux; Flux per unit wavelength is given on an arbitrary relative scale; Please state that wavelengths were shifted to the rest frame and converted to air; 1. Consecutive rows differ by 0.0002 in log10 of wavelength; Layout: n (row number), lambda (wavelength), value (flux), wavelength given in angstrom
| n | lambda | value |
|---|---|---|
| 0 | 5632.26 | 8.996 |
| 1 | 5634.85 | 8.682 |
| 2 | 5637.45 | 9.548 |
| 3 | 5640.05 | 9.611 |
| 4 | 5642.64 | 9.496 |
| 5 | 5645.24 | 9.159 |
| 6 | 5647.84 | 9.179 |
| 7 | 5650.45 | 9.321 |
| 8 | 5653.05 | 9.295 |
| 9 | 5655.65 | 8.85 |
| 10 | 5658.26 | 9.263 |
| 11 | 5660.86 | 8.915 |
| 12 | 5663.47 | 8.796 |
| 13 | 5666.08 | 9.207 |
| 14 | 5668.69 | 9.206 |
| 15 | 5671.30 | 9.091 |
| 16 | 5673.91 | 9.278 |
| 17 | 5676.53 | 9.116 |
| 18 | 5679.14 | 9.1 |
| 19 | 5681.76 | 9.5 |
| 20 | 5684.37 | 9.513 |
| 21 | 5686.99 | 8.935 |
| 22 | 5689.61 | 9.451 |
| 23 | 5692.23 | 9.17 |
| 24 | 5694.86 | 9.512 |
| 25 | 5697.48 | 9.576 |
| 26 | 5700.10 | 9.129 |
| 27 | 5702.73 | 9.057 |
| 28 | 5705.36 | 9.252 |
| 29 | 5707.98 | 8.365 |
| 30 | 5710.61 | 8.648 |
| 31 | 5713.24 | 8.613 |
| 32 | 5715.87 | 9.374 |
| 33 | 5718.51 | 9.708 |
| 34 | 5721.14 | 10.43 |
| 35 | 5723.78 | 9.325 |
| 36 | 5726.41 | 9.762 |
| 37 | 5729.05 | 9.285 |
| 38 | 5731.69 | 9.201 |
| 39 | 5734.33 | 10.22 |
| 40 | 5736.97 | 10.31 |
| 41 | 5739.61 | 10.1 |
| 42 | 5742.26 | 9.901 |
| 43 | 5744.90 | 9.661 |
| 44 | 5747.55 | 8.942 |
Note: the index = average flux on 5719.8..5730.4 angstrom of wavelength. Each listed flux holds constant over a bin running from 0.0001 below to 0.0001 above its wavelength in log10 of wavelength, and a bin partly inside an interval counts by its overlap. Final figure 9.7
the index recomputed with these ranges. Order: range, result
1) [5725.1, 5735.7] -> 9.62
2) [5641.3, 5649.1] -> 9.29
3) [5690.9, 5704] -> 9.29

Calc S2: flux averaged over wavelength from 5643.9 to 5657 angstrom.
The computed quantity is 9.16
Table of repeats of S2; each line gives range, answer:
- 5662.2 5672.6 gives 9.08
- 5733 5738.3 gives 10.3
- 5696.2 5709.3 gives 9.08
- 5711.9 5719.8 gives 9.22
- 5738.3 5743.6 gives 10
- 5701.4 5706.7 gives 9.15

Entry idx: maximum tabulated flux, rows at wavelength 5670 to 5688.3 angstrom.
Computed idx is 9.513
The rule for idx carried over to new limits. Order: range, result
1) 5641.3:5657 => 9.496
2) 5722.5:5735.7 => 10.22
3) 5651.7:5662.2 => 9.295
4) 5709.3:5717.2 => 9.374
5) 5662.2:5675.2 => 9.278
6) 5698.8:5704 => 9.129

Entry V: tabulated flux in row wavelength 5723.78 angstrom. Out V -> 9.325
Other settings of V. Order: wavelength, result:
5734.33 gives 10.22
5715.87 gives 9.374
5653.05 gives 9.295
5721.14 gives 10.43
